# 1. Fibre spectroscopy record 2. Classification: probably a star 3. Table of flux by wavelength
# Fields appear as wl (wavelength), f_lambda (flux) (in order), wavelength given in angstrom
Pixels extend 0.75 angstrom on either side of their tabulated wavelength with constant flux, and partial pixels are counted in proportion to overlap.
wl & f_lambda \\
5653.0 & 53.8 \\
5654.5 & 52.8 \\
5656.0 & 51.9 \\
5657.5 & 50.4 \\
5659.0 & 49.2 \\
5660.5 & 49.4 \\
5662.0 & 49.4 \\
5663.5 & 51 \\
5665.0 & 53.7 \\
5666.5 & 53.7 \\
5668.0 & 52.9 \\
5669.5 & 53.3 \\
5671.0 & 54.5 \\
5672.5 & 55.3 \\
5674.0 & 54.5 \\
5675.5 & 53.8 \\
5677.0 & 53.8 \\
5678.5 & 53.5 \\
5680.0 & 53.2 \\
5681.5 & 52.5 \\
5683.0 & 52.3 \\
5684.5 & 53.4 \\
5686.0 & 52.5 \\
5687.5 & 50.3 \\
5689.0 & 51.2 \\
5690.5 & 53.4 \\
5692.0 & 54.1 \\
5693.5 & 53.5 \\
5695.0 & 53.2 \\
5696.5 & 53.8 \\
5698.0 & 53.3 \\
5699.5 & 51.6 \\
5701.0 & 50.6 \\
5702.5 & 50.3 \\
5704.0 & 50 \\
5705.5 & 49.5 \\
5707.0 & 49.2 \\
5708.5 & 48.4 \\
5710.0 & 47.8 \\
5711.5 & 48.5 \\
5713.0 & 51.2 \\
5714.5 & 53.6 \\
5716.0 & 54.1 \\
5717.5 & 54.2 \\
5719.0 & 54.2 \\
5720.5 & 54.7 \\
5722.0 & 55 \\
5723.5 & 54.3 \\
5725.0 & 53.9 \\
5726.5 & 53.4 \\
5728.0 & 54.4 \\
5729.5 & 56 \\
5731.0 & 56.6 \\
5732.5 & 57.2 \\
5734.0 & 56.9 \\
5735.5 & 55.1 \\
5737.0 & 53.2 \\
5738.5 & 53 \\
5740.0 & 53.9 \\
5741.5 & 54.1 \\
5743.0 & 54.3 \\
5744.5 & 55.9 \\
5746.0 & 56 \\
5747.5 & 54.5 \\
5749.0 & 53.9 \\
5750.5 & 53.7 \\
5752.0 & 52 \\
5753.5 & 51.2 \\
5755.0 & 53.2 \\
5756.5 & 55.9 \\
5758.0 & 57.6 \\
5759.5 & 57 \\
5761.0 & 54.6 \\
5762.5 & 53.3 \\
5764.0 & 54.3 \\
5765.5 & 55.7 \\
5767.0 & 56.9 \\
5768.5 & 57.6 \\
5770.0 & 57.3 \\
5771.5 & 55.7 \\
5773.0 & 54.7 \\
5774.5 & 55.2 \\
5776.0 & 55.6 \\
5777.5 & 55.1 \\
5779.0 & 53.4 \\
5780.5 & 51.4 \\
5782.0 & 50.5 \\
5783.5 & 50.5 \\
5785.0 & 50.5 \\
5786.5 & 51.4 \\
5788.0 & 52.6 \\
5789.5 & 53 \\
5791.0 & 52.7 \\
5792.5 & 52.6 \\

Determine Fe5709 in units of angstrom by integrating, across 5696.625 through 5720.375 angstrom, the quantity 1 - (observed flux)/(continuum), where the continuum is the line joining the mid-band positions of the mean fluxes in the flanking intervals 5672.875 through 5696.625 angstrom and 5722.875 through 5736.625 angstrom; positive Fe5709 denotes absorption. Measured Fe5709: 1.3 angstrom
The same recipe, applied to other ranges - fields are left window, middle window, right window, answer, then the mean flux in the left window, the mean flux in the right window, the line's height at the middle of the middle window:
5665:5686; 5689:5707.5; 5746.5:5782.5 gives 0.7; 53.6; 54.6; 53.8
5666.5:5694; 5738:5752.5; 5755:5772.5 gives 0.3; 53.2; 55.9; 55.3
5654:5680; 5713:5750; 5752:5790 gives -0.7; 52.6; 54.1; 53.5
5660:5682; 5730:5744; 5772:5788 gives -0.5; 53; 52.9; 52.9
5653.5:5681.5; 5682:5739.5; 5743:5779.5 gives 0.9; 52.6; 55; 53.7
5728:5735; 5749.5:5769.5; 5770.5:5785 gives -0.1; 56.4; 53.5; 54.6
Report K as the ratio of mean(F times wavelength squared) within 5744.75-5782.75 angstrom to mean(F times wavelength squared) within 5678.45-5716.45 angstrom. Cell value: 1.08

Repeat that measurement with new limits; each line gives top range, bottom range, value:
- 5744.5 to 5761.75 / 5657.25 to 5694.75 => 1.07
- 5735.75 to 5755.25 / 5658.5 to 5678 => 1.05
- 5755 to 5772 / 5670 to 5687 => 1.08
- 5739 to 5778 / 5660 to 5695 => 1.07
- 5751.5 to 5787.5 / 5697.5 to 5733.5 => 1.05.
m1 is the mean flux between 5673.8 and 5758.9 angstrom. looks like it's 53.3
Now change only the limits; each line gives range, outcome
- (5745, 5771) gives 55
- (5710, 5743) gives 54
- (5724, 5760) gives 54.7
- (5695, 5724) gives 51.8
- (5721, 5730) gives 54.5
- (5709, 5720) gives 51.9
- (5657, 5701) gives 52.6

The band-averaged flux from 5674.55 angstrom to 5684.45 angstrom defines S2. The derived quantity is 53.2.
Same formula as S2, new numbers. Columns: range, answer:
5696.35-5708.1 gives 50.8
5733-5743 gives 54.4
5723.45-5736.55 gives 55.3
